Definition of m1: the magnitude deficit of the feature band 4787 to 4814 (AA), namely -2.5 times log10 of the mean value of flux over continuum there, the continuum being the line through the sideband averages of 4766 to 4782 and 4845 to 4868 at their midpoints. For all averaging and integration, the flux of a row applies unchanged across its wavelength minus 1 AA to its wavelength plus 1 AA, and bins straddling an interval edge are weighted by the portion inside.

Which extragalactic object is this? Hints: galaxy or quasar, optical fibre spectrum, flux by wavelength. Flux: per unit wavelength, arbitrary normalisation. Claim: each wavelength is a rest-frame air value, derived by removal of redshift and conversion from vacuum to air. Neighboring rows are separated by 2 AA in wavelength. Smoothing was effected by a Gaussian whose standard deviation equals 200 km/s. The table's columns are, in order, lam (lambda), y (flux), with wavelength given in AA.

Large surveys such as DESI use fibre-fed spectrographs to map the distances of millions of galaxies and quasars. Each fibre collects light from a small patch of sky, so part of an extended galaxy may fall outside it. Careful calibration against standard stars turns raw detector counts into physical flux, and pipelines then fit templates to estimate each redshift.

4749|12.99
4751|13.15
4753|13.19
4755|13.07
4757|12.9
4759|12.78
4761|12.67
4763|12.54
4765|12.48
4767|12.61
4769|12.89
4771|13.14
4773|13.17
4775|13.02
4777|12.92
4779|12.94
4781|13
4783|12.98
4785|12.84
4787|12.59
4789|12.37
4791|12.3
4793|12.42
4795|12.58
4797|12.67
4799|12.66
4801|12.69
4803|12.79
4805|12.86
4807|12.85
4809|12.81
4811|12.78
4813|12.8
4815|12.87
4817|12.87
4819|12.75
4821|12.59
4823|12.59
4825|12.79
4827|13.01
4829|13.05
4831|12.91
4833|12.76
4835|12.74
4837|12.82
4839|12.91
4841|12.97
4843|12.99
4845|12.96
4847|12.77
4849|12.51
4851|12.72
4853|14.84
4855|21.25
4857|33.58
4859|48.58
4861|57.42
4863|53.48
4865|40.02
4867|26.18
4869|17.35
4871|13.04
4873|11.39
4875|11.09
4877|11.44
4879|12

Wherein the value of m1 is 0.39 mag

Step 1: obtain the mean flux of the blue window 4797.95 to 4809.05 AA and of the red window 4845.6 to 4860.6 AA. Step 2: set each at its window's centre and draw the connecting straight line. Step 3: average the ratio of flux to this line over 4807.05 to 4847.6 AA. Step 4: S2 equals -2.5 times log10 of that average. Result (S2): 0.34 mag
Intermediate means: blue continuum 12.8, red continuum 23.5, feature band 12.8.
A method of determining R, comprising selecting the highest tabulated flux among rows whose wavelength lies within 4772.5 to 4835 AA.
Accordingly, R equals 13.17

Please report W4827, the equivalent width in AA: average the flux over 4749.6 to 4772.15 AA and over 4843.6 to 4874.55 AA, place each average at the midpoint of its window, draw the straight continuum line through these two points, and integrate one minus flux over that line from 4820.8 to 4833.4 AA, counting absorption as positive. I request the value 5.0 AA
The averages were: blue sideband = 12.9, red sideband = 25.4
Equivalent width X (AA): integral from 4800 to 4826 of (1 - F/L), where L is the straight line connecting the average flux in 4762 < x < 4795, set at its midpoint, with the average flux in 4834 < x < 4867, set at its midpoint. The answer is 7.67 AA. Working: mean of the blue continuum 12.8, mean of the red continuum 24.1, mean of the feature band 12.8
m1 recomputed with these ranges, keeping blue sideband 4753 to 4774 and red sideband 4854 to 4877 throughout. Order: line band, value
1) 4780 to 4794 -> 0.30 mag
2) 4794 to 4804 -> 0.42 mag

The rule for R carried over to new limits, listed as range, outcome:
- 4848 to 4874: 57.42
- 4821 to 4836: 13.05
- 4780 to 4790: 13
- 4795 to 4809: 12.86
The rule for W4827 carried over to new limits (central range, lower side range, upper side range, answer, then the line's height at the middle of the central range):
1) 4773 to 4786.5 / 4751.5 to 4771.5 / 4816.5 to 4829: -0.1 AA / 12.8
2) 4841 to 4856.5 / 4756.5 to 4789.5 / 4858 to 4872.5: 8.3 AA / 31.6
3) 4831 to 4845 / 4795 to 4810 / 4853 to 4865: 8.0 AA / 30.1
